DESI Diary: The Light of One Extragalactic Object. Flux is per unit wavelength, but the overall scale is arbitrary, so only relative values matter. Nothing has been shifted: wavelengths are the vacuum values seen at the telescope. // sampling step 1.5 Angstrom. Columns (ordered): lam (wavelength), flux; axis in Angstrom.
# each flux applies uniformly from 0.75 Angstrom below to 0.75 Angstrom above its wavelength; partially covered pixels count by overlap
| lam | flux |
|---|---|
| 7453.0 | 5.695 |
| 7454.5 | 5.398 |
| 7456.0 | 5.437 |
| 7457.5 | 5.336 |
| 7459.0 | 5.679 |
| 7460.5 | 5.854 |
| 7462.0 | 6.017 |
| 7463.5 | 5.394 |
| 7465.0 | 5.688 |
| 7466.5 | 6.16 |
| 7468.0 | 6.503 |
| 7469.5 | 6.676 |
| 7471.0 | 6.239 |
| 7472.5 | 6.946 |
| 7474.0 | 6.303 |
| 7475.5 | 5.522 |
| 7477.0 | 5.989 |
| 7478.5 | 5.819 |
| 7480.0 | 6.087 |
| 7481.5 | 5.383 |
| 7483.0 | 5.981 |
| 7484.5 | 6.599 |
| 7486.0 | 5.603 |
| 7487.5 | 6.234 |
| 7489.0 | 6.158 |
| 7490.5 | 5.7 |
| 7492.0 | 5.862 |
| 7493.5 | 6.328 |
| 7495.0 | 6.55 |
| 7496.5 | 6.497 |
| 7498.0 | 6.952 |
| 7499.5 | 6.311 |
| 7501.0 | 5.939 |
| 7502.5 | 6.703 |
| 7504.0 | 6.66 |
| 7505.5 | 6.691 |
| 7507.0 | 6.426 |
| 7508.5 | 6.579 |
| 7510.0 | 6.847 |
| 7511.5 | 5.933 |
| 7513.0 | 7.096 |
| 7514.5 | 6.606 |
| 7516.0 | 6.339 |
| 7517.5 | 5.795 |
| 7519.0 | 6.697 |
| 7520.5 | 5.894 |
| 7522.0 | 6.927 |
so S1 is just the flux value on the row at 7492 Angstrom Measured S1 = 5.862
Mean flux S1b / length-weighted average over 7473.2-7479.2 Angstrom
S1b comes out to 5.92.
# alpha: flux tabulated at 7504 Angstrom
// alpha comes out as 6.66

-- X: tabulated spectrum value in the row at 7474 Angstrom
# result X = 6.303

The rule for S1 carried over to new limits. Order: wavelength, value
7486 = 5.603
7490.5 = 5.7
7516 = 6.339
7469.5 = 6.676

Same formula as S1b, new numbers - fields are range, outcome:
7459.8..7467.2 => 5.82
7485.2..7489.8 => 6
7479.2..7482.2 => 5.74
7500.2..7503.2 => 6.31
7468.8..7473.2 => 6.62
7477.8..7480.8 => 5.95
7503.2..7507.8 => 6.59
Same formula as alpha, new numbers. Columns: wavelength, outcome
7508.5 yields 6.579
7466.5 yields 6.16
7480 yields 6.087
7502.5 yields 6.703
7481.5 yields 5.383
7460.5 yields 5.854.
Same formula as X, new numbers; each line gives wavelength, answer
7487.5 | 6.234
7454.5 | 5.398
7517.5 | 5.795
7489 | 6.158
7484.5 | 6.599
